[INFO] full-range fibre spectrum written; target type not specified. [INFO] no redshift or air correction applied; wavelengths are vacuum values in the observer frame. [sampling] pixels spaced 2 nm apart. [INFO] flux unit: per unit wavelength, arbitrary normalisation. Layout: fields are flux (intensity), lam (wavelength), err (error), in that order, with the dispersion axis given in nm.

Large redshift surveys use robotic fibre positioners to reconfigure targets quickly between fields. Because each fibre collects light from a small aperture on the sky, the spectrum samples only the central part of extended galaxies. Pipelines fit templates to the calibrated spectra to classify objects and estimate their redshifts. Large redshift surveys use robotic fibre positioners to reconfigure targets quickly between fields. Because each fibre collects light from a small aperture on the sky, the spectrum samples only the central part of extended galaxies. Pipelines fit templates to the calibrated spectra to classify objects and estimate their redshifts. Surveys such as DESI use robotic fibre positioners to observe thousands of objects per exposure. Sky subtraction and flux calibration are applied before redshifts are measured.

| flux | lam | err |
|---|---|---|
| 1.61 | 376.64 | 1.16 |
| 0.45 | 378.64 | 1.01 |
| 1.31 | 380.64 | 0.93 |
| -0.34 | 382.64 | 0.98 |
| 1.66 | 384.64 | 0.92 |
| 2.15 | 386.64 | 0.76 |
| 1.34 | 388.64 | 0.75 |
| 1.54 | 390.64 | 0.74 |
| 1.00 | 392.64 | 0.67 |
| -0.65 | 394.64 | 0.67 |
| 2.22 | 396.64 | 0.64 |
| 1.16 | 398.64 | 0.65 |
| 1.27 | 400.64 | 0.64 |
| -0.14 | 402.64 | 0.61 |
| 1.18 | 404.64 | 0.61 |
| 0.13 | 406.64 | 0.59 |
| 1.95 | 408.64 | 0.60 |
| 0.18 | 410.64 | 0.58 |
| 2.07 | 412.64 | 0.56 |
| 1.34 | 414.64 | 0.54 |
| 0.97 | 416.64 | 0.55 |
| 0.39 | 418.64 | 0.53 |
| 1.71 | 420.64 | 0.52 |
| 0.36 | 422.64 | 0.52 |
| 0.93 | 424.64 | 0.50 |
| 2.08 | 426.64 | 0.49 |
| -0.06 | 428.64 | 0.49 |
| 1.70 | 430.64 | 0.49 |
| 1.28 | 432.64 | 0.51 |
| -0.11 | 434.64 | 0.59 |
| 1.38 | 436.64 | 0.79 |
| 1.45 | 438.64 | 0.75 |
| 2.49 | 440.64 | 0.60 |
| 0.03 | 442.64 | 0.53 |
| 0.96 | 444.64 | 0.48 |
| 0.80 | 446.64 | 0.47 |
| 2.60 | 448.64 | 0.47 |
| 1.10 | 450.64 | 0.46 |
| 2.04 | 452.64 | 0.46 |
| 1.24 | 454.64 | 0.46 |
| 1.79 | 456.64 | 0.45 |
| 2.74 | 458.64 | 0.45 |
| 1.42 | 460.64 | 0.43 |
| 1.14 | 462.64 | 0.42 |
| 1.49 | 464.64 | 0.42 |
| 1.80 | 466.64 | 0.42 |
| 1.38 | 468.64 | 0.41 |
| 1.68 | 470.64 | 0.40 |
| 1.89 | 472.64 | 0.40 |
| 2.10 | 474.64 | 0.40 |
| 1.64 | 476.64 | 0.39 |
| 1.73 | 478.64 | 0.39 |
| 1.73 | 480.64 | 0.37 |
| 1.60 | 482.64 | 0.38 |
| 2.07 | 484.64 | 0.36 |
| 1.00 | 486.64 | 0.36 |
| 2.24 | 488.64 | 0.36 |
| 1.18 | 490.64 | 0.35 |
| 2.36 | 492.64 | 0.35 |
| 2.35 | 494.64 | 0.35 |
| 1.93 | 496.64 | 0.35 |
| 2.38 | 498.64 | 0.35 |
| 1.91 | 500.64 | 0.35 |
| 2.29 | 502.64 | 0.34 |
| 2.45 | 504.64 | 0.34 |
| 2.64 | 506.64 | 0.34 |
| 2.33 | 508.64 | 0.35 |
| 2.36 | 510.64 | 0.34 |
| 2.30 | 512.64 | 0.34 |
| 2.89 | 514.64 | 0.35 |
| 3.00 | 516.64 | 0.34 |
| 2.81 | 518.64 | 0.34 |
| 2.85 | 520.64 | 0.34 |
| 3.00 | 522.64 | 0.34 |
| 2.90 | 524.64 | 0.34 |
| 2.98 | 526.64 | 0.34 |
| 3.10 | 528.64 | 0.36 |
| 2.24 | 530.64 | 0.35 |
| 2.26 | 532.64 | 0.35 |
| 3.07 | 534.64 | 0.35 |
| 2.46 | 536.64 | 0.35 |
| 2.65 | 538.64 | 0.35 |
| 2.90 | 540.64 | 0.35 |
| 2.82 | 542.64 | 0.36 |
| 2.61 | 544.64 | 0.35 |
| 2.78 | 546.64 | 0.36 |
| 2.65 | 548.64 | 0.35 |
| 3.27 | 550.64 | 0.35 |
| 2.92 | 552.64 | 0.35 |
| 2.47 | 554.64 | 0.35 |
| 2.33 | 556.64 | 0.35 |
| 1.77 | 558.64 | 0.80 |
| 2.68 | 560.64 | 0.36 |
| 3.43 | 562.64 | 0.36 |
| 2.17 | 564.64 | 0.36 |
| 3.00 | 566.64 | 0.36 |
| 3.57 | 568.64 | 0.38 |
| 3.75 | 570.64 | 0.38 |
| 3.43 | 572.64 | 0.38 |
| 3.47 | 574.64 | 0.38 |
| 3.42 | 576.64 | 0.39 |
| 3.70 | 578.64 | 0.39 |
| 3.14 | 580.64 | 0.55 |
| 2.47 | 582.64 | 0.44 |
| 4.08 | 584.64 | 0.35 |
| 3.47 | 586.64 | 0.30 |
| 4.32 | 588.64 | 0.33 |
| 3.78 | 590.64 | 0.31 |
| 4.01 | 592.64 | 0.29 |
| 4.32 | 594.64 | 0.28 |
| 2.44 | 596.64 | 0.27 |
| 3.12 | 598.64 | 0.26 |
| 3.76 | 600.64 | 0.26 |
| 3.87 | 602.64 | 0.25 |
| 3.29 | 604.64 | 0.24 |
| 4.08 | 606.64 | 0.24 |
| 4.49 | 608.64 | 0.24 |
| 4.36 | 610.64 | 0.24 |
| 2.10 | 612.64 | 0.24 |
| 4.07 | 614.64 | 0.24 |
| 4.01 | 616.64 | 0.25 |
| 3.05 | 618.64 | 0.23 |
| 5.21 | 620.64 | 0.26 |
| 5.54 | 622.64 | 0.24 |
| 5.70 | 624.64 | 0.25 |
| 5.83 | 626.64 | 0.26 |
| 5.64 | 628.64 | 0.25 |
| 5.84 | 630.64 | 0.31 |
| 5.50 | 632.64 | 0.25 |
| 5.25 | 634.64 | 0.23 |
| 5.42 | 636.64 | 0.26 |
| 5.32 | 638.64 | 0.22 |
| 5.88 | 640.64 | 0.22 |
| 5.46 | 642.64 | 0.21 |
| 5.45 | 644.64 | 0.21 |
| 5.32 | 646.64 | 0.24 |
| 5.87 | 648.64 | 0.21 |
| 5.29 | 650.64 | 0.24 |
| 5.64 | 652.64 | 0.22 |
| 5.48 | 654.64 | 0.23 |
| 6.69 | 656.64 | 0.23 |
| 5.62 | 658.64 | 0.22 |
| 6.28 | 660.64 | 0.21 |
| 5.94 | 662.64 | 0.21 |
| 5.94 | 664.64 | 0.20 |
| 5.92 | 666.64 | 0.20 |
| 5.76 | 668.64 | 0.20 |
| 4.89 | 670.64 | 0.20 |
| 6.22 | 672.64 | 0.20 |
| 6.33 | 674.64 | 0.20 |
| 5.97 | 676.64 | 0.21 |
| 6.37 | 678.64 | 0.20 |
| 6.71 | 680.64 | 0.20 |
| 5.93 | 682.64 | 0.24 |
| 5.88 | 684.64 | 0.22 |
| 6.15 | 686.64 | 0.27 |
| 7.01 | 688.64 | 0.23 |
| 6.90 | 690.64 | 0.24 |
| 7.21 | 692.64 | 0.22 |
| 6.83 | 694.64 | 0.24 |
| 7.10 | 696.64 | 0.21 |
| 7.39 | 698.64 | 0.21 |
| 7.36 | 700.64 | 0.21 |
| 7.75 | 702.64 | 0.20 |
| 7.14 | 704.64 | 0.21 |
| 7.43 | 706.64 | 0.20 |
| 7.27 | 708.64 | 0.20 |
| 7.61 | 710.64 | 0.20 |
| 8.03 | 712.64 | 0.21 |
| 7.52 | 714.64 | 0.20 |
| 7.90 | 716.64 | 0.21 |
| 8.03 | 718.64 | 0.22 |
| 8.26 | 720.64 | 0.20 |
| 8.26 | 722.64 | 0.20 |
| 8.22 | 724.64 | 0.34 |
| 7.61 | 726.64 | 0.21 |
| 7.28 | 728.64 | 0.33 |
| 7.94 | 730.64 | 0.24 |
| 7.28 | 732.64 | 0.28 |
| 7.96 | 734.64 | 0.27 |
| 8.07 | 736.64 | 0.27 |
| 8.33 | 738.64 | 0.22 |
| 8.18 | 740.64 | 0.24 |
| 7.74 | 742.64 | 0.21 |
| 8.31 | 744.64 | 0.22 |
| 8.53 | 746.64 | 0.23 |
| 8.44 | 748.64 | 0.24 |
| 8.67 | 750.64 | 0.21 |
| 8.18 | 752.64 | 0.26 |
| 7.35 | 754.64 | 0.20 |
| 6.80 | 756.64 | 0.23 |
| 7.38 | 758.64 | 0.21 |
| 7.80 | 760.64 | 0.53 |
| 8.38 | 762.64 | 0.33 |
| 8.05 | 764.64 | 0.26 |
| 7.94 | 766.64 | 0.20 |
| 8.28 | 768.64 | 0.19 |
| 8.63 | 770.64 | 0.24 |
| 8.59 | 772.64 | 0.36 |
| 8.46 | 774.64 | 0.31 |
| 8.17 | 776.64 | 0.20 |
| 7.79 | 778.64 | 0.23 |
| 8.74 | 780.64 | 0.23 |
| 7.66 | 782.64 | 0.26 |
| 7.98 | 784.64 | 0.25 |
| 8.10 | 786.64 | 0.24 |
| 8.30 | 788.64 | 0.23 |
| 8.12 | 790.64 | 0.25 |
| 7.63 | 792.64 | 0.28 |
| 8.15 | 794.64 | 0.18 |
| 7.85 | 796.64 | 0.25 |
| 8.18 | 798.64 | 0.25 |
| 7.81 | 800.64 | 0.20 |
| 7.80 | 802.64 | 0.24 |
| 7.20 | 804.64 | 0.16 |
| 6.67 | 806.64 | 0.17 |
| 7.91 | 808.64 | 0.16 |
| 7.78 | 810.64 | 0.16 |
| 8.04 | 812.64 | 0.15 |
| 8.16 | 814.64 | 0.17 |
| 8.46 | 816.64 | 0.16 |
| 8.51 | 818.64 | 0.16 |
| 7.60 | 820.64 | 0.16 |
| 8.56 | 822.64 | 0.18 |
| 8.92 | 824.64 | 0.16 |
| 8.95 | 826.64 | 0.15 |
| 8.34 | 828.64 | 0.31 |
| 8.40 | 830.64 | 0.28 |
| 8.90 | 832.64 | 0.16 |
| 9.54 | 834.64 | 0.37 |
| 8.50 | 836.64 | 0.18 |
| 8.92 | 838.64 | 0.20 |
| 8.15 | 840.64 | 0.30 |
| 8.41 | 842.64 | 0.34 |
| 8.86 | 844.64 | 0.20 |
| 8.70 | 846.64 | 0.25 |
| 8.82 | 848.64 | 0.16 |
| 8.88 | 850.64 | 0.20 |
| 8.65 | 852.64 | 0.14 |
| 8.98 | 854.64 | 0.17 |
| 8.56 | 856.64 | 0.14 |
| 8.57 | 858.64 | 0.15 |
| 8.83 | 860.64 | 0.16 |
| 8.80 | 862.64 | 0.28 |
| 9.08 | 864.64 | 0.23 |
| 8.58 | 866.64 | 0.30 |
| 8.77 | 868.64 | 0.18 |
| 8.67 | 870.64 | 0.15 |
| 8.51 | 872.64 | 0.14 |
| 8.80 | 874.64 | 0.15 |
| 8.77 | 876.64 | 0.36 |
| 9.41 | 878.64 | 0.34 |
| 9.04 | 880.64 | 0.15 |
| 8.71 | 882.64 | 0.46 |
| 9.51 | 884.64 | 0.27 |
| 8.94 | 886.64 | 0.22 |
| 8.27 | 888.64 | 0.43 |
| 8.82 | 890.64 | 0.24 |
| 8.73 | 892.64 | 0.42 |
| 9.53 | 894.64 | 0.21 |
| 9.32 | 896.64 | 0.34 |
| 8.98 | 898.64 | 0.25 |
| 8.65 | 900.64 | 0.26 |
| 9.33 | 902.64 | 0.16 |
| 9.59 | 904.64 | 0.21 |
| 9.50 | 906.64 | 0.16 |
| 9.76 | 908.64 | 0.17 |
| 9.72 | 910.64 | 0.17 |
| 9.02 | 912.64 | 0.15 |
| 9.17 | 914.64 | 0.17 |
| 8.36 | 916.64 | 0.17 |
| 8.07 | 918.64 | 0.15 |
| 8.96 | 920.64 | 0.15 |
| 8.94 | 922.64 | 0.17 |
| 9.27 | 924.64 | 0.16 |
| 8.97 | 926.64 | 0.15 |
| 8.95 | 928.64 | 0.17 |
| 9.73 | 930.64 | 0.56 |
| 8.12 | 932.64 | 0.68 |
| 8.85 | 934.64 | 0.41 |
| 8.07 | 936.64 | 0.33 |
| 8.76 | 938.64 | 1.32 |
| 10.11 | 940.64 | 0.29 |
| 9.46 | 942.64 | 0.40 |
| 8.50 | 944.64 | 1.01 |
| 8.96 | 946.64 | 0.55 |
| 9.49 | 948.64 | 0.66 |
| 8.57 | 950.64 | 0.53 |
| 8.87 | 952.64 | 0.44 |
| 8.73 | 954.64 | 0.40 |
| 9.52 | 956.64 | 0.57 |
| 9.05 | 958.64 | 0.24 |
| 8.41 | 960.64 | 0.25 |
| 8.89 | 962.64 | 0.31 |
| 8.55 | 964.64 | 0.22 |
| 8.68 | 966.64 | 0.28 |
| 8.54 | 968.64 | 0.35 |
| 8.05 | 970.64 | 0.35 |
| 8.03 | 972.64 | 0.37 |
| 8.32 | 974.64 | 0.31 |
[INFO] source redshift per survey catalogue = 0.56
